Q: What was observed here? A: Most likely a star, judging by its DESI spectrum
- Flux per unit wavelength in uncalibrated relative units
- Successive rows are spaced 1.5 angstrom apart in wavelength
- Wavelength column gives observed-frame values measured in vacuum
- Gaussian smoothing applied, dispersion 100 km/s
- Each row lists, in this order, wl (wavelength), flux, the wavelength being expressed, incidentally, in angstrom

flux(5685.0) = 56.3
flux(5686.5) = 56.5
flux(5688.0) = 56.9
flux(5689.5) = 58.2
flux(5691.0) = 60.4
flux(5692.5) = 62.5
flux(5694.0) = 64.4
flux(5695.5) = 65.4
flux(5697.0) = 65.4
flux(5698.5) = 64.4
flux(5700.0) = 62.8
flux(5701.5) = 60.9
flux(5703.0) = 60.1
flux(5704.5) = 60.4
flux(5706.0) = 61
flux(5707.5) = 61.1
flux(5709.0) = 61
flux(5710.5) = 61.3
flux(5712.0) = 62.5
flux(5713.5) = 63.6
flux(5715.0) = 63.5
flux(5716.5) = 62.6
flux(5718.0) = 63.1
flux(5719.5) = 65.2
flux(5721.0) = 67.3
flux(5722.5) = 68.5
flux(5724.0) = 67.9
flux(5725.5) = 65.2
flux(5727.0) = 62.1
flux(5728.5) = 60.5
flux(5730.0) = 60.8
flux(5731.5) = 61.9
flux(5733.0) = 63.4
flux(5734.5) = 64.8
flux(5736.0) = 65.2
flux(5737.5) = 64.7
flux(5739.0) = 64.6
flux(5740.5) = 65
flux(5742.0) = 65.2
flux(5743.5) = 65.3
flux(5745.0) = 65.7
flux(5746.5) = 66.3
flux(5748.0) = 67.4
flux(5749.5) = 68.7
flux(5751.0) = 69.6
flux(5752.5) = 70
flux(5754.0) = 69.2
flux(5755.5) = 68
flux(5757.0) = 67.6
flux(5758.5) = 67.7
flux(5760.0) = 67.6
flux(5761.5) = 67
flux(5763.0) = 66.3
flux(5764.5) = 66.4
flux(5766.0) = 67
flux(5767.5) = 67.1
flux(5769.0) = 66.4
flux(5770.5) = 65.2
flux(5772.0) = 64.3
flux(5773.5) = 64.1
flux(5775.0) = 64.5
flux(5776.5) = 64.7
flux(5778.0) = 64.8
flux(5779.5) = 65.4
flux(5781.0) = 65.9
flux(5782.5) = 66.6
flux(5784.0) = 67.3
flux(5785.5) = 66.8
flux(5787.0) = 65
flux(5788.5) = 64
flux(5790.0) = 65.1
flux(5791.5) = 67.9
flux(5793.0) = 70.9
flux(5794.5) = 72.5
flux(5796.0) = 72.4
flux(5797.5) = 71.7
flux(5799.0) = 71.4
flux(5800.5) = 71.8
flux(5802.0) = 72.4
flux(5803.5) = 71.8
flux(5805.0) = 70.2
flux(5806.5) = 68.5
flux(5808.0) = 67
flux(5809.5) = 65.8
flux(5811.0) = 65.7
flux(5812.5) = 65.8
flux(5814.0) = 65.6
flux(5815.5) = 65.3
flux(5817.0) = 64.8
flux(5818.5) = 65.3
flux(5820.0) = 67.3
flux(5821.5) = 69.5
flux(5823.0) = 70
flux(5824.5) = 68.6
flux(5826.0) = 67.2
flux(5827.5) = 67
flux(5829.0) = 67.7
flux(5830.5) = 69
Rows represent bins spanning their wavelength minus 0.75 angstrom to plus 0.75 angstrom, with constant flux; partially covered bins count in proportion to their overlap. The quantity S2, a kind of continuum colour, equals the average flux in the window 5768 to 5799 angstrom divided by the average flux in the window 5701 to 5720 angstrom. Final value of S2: 1.08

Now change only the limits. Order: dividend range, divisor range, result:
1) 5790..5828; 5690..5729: 1.09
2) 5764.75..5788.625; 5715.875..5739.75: 1.02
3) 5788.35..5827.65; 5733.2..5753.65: 1.03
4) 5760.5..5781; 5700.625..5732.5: 1.04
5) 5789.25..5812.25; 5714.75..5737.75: 1.08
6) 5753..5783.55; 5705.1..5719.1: 1.07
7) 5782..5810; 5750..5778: 1.03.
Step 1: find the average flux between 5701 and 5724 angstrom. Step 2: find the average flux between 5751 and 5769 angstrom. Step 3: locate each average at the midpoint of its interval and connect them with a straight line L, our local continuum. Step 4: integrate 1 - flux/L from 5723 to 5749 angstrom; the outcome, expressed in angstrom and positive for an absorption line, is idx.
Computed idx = 0.3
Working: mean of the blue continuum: 63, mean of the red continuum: 67.7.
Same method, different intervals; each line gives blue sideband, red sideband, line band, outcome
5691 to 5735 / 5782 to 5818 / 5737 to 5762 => -0.7 angstrom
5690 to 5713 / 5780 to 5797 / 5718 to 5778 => -0.6 angstrom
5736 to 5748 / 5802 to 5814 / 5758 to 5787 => 0.2 angstrom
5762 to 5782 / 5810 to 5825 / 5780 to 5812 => -1.1 angstrom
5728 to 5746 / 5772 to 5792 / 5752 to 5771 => -0.7 angstrom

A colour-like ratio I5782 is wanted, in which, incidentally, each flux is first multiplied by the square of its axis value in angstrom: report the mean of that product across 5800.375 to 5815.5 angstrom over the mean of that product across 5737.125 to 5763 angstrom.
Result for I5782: 1.04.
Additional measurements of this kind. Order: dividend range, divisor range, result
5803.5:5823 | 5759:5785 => 1.03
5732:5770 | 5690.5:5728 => 1.07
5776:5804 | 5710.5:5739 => 1.09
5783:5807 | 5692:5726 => 1.13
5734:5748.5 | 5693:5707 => 1.06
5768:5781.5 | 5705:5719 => 1.07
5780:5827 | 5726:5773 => 1.05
